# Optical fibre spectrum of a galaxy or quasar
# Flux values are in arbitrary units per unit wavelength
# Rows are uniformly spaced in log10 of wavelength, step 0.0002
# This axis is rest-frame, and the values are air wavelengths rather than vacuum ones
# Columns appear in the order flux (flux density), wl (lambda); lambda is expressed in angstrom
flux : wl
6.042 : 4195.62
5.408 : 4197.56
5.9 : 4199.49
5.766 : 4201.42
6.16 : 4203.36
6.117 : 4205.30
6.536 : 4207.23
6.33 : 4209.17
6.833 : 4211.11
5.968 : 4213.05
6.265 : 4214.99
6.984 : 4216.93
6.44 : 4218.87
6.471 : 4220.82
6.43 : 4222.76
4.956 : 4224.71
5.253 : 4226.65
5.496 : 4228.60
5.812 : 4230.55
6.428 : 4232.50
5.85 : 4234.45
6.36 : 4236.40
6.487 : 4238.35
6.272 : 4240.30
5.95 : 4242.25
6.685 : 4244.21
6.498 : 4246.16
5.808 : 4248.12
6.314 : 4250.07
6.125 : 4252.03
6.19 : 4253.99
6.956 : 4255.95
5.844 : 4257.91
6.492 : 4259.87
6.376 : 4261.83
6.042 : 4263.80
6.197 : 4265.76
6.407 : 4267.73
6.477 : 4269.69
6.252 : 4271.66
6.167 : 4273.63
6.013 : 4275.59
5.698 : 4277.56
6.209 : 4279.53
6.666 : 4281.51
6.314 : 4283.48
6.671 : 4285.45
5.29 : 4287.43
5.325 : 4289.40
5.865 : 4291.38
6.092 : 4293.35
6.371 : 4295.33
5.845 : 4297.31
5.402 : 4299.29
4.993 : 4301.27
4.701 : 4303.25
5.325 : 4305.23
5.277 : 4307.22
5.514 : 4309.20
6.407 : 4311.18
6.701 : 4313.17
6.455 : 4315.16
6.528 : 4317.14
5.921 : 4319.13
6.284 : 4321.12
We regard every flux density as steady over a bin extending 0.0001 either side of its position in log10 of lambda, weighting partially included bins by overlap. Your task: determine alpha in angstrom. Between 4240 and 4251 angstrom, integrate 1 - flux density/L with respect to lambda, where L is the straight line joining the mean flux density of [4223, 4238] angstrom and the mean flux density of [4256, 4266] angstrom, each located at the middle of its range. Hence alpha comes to -0.4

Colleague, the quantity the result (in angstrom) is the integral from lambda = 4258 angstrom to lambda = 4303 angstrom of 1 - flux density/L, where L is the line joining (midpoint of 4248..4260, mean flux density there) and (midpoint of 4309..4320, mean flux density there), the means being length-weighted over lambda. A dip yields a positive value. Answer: 1.9 angstrom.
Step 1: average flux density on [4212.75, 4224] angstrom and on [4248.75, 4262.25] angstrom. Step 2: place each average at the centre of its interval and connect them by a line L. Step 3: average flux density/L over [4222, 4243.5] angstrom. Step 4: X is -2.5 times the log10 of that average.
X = 0.08 mag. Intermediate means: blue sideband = 6.42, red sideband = 6.32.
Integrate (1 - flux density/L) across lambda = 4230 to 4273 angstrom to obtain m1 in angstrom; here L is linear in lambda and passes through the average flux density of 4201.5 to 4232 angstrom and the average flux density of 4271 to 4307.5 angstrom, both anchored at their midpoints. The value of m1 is -2.1 angstrom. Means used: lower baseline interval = 6.13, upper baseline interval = 5.82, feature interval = 6.27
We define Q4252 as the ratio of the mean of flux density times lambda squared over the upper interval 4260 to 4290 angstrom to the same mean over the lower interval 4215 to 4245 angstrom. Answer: 1.0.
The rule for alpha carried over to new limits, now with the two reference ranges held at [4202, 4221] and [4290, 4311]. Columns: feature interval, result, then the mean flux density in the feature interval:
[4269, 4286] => -1.4 angstrom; 6.26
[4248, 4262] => -0.7 angstrom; 6.29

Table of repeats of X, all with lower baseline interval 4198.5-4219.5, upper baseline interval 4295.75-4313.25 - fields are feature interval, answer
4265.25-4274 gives -0.09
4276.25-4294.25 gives -0.06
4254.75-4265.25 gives -0.08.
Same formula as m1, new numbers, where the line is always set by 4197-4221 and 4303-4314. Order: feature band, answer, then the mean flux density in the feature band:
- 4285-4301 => -0.01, 5.79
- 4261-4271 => -0.61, 6.29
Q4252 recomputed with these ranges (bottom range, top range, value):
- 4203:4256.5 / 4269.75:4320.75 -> 0.99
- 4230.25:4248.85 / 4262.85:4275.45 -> 1.02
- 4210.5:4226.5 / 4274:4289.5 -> 1.00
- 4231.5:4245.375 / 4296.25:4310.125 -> 0.87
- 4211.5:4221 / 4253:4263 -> 1.01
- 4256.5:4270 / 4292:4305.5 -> 0.90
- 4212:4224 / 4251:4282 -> 1.00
